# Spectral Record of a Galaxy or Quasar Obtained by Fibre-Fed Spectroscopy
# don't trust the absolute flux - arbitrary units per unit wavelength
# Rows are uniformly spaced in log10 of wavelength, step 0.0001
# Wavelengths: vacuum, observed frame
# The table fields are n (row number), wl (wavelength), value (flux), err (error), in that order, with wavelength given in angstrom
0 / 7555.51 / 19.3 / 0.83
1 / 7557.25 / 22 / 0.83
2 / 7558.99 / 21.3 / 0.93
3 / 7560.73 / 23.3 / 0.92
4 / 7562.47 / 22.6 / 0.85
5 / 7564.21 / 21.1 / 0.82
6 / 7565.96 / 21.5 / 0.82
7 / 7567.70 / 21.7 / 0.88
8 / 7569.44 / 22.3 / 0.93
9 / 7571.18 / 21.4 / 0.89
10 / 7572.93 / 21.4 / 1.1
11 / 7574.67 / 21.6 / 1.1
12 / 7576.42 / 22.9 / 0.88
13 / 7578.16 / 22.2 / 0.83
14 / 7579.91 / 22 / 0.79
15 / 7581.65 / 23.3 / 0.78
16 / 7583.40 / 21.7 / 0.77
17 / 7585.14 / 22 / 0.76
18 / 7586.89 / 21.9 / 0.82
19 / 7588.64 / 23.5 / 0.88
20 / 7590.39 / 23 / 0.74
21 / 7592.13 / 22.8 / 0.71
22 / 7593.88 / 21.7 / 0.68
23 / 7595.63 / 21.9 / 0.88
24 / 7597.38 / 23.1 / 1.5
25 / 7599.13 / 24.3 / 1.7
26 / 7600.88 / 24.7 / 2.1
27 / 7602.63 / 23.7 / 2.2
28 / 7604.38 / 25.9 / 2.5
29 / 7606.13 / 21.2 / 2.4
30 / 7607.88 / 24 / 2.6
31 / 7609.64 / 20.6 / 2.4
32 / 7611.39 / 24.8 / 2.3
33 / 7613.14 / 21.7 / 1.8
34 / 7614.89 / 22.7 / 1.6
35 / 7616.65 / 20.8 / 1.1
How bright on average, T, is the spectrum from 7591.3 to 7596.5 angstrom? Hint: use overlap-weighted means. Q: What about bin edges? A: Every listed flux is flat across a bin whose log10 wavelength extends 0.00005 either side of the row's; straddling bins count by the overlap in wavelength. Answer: 22.1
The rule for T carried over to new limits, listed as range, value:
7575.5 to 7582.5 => 22.6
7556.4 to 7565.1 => 22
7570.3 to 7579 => 21.9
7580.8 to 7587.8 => 22.2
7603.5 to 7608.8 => 23.7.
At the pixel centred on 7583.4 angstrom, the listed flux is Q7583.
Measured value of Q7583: 21.7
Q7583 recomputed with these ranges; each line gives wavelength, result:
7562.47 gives 22.6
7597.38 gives 23.1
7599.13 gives 24.3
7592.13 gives 22.8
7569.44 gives 22.3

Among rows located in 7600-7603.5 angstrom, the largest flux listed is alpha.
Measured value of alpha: 24.7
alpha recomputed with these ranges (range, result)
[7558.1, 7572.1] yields 23.3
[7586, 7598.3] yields 23.5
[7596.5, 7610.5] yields 25.9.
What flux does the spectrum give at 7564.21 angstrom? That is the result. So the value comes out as 21.1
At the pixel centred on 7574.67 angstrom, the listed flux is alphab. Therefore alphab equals 21.6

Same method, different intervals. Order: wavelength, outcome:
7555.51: 19.3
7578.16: 22.2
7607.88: 24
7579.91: 22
